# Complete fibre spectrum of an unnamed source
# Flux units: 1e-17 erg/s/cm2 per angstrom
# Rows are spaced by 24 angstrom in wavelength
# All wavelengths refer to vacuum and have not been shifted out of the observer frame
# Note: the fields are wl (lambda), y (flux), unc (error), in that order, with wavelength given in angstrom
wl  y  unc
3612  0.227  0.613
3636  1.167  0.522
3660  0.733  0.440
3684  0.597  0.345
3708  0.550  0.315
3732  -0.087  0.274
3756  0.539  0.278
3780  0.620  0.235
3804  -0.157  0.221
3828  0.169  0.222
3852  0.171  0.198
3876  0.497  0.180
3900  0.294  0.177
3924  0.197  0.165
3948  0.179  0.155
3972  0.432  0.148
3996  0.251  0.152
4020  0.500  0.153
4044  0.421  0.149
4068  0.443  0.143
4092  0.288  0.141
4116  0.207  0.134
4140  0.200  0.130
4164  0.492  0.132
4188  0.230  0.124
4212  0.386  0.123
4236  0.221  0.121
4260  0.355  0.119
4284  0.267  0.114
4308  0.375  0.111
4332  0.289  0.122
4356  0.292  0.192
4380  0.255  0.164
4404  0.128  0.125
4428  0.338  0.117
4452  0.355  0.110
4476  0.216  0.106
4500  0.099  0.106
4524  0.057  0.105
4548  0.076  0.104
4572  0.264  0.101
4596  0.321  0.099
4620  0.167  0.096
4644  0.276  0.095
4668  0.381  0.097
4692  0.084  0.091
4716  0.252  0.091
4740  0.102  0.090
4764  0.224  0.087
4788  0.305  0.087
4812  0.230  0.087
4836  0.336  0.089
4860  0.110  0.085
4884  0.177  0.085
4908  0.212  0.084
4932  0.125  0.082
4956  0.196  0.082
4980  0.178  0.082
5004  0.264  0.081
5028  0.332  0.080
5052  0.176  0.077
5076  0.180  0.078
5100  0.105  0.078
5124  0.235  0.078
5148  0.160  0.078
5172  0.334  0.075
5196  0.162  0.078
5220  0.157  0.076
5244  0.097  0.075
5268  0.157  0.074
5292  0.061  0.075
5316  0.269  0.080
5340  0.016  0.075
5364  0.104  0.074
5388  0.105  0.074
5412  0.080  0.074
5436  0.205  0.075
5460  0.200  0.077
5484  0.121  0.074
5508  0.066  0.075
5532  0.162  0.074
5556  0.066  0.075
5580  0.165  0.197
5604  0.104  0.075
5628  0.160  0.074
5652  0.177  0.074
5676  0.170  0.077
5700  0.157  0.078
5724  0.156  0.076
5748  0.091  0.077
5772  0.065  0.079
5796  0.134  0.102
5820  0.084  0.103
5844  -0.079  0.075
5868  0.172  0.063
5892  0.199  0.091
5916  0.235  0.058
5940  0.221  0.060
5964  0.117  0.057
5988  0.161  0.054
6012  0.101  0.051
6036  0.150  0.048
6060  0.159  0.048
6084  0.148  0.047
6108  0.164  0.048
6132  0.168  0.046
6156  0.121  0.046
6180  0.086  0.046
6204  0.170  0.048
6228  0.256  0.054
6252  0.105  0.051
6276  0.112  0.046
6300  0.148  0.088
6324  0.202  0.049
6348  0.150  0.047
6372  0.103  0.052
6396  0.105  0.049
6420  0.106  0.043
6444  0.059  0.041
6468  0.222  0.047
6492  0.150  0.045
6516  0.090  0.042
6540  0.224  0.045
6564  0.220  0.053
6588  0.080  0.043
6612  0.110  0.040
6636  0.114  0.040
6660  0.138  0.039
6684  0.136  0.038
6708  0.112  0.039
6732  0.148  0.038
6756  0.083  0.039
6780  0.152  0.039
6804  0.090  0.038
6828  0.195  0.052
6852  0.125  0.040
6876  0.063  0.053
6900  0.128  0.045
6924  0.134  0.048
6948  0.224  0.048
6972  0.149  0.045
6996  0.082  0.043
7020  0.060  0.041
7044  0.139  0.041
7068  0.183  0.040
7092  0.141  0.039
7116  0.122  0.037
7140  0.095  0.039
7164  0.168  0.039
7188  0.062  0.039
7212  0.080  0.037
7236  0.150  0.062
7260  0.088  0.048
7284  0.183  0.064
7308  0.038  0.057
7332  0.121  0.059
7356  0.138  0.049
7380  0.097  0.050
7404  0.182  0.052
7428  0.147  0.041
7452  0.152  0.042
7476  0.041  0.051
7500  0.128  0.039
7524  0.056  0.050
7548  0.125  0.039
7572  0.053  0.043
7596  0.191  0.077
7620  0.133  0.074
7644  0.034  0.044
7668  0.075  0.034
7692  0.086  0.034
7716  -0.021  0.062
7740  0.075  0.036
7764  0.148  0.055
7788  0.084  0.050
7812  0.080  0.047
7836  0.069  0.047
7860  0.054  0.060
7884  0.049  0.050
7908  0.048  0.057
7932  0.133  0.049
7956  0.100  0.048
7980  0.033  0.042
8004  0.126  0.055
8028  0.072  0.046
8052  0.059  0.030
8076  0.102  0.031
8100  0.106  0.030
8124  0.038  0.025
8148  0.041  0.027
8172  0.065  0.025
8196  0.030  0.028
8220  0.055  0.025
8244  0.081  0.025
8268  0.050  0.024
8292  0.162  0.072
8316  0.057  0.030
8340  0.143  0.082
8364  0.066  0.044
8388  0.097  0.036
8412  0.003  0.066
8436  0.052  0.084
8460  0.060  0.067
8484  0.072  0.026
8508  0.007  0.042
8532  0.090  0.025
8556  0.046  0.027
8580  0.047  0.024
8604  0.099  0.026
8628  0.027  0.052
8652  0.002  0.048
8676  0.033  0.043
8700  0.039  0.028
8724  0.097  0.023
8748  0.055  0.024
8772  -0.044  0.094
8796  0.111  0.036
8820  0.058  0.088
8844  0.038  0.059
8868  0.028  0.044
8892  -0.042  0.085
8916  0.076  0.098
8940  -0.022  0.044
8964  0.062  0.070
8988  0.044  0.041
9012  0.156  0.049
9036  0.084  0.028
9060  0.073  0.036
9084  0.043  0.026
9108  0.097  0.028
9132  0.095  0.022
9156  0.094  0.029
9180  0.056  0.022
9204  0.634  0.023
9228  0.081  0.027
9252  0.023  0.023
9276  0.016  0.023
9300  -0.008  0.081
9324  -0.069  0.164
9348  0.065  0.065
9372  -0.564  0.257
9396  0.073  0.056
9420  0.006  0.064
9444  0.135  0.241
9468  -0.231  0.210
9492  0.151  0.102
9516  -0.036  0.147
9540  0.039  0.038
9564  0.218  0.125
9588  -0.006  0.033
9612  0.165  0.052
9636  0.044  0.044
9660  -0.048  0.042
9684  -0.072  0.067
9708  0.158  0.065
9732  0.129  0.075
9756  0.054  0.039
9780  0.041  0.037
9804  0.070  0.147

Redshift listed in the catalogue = 1.47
